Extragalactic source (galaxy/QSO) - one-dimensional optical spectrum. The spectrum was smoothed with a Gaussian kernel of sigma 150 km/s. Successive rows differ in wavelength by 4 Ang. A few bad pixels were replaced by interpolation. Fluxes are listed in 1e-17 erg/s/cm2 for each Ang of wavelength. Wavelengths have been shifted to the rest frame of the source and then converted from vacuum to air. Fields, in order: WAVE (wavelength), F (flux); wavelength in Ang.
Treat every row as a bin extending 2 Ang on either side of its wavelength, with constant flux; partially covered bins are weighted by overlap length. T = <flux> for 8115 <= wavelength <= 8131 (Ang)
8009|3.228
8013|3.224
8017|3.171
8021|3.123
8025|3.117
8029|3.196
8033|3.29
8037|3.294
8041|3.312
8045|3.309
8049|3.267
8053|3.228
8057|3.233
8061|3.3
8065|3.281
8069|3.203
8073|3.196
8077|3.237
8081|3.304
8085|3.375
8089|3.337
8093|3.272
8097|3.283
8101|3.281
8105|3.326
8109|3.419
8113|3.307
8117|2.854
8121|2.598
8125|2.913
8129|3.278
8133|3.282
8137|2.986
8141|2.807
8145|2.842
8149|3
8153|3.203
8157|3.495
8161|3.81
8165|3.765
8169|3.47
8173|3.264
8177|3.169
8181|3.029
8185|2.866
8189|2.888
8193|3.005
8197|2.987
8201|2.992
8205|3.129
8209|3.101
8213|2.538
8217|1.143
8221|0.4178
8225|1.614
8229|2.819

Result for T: 2.91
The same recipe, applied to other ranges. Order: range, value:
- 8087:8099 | 3.3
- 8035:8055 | 3.28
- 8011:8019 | 3.2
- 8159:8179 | 3.5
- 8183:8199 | 2.94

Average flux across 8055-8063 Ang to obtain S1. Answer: 3.27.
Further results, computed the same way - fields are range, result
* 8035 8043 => 3.3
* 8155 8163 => 3.65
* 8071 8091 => 3.29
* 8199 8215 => 2.94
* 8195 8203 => 2.99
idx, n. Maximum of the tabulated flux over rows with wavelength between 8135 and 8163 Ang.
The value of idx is 3.81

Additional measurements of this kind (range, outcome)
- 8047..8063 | 3.3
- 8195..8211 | 3.129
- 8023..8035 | 3.29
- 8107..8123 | 3.419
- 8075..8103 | 3.375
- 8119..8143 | 3.282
